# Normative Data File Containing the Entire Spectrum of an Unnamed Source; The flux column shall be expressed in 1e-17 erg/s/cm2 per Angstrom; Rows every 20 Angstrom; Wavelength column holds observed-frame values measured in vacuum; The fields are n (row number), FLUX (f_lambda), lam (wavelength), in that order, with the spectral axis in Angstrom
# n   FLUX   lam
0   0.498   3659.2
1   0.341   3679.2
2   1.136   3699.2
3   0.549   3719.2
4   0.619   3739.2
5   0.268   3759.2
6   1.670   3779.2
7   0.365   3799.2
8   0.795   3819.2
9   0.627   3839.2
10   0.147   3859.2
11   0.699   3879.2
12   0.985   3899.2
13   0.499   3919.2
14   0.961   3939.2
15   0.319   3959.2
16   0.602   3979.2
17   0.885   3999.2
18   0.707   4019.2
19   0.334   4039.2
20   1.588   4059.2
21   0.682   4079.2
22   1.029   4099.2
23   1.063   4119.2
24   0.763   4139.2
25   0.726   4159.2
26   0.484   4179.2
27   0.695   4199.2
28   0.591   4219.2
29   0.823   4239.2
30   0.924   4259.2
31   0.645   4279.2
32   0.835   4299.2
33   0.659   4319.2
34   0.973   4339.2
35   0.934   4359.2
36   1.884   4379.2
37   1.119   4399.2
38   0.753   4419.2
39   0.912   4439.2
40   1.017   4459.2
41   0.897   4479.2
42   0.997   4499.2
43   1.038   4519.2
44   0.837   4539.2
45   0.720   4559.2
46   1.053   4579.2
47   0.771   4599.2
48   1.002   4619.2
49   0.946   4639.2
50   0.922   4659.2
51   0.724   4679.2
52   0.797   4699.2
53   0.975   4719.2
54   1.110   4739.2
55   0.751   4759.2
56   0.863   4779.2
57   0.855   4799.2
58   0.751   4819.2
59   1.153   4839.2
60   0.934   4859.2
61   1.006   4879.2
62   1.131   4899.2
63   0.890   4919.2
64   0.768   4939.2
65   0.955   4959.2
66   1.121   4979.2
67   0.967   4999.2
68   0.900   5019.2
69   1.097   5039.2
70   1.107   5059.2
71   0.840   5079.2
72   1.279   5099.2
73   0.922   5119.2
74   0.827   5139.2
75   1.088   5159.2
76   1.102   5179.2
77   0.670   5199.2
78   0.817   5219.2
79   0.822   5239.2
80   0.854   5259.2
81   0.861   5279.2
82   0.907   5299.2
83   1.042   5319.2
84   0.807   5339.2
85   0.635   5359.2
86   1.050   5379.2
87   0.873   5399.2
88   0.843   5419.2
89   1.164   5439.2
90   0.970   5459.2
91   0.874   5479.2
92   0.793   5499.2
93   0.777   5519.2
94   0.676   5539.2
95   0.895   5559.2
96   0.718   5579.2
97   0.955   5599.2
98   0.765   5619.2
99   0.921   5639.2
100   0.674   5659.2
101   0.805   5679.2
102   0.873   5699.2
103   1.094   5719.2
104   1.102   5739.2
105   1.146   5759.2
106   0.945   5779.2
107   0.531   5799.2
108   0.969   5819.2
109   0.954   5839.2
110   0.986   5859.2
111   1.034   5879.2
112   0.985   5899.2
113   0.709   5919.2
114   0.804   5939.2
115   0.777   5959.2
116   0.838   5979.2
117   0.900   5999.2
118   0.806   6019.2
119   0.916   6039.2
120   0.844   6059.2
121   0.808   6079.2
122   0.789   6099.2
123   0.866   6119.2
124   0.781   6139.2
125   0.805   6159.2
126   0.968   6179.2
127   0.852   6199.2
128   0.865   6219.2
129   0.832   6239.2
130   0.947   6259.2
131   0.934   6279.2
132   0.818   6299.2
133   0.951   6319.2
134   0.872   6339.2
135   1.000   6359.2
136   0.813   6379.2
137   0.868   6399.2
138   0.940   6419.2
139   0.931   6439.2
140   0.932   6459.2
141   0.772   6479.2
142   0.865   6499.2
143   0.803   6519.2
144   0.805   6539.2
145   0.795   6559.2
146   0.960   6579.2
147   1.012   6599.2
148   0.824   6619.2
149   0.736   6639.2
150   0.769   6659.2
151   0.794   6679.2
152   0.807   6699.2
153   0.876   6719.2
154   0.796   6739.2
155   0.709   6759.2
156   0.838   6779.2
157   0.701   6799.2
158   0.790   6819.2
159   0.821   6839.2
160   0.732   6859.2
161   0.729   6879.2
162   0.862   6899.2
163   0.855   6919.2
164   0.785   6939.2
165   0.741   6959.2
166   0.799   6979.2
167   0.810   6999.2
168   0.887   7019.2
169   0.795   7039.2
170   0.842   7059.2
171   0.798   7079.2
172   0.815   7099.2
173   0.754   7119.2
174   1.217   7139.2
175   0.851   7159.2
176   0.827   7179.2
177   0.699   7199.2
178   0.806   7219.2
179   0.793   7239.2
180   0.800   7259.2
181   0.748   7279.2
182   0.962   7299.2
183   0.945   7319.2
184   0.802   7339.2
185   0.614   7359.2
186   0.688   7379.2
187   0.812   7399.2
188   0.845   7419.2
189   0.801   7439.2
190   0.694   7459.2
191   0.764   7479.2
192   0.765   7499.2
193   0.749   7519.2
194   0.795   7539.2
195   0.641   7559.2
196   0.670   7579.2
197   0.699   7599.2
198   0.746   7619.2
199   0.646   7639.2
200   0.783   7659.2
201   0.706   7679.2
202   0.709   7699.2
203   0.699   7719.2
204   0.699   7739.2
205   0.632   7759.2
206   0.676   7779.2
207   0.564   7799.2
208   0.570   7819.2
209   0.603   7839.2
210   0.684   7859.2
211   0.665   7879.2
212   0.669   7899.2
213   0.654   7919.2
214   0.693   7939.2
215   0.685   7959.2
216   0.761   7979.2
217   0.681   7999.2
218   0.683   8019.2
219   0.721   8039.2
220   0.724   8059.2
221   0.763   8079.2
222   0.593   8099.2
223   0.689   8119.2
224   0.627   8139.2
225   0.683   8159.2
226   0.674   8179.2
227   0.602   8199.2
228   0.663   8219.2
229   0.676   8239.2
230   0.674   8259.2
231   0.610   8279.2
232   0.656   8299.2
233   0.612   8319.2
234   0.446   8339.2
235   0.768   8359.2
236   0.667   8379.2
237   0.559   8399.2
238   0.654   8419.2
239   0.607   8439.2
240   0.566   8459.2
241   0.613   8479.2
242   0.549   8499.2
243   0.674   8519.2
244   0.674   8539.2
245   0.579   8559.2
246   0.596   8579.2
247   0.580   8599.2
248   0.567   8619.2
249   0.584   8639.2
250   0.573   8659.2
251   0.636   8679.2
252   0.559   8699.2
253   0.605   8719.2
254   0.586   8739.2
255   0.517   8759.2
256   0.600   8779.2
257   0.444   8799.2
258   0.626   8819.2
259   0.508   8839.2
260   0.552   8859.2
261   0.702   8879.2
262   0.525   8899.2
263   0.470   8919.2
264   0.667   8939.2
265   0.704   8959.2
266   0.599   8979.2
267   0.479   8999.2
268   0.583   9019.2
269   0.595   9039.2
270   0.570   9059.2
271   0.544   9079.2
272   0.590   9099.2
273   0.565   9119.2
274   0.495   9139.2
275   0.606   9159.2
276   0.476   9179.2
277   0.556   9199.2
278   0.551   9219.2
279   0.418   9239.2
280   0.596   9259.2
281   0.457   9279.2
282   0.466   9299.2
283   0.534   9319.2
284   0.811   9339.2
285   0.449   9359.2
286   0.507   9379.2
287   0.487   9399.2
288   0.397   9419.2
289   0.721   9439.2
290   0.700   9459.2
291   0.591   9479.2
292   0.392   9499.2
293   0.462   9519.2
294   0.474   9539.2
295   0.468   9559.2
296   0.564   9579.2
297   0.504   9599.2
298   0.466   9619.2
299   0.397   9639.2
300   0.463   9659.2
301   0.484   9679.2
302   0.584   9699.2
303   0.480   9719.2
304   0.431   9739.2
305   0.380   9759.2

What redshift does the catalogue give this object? 0.087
